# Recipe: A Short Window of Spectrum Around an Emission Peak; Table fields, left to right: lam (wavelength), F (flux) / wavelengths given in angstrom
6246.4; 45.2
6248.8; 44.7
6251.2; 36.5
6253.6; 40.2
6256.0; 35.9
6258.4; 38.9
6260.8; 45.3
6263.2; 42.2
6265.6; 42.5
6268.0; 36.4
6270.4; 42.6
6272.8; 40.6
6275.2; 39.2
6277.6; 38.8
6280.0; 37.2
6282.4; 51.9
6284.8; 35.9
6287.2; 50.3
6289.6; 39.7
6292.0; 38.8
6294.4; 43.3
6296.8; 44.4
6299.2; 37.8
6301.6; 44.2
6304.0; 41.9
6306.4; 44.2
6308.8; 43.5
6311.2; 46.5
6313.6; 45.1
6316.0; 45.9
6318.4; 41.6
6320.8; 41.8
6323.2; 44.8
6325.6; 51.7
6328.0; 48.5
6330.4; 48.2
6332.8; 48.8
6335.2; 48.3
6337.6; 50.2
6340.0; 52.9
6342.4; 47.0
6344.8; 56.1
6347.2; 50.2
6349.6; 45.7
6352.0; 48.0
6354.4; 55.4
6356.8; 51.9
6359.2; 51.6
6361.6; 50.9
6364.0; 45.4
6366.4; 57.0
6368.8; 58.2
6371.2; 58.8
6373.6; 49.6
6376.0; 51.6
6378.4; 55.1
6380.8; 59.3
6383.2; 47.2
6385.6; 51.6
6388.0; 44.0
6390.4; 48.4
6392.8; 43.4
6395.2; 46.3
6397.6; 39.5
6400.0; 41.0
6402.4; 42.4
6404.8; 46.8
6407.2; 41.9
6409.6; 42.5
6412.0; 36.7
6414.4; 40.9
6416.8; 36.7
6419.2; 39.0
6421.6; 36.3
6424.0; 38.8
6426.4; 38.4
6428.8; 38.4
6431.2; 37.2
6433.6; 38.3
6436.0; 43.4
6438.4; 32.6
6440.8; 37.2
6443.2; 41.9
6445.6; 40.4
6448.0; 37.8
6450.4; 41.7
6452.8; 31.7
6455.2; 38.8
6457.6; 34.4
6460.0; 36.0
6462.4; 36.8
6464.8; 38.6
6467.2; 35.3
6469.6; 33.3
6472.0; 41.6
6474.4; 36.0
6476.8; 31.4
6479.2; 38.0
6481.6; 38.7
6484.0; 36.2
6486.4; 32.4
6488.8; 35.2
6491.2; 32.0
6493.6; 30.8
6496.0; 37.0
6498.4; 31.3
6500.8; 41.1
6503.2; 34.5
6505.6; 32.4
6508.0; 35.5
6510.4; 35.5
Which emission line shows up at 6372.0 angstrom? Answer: C III] 1909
